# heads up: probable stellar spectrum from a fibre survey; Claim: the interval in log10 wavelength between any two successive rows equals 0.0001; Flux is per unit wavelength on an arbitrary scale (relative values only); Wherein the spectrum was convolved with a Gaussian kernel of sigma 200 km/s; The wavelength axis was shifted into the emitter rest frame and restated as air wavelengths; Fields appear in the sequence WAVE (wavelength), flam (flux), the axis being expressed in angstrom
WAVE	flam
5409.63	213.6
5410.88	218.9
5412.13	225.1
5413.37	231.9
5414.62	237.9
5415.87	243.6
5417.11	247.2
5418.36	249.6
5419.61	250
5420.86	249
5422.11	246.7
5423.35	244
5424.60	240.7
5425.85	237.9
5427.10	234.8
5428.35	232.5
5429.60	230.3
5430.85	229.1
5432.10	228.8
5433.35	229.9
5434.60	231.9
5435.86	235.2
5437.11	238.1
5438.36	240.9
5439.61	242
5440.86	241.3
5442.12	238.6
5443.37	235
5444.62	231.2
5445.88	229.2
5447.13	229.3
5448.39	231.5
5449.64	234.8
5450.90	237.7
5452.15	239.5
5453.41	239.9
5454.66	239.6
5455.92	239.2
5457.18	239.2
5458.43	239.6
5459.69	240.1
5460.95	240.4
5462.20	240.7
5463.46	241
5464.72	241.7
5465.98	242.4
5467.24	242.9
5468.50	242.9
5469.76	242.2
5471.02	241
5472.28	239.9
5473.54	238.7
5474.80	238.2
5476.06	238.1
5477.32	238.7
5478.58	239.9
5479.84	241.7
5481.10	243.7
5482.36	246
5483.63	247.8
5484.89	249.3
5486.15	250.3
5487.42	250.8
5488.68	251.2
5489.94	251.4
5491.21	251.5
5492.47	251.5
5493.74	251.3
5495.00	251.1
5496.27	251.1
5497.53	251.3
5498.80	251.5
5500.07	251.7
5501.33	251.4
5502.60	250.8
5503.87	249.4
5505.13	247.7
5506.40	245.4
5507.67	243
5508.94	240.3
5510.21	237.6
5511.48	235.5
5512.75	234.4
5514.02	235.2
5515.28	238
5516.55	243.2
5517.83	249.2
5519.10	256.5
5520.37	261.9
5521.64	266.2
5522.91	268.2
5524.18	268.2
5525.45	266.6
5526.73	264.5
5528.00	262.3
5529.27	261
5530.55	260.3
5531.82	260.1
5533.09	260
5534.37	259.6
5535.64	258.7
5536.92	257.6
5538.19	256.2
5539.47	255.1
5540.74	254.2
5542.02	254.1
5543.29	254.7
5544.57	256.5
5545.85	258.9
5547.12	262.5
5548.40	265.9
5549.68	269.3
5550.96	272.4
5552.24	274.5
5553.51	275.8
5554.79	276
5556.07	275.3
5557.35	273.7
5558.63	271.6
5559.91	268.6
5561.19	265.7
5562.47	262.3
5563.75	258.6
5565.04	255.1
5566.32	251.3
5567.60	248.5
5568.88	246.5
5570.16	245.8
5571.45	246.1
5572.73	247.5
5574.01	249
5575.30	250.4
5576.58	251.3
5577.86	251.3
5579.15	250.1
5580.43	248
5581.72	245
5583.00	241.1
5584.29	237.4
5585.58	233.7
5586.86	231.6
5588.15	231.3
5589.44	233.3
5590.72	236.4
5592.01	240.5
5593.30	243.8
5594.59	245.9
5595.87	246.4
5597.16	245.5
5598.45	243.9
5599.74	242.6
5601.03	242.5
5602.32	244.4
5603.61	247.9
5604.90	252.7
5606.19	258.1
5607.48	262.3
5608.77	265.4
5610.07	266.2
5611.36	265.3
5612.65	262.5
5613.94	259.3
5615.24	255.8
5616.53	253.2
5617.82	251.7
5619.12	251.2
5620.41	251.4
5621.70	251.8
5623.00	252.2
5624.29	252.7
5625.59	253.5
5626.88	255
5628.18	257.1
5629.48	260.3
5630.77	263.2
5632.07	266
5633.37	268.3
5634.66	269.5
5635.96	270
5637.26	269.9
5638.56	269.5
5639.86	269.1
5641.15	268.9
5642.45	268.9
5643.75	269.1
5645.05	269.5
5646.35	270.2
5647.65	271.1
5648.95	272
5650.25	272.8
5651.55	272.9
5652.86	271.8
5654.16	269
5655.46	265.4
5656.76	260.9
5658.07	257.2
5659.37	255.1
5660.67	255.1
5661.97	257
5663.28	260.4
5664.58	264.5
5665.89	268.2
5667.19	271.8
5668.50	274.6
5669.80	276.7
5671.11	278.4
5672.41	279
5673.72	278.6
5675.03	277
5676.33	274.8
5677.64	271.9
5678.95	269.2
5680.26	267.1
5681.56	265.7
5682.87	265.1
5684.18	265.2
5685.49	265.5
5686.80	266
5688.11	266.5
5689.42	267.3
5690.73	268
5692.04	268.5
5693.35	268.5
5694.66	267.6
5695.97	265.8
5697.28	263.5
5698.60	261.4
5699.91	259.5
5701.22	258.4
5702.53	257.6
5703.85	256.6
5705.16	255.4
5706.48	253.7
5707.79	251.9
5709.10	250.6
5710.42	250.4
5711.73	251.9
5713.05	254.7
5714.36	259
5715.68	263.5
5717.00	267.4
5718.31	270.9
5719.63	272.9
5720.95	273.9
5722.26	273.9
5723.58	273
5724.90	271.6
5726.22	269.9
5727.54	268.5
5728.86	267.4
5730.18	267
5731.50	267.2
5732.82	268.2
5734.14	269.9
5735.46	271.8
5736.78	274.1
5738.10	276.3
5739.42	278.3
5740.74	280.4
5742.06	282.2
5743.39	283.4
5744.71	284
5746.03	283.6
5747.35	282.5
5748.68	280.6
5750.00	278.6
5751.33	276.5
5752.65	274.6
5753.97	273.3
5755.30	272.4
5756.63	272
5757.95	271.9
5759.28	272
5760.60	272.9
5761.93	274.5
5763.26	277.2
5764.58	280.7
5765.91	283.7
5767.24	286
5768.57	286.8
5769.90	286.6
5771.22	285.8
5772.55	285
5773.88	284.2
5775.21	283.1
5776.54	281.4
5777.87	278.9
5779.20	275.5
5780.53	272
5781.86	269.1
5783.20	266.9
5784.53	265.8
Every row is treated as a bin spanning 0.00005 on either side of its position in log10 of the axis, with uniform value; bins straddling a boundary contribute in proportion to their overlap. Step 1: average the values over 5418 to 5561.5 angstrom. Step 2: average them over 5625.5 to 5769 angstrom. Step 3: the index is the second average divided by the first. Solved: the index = 1.1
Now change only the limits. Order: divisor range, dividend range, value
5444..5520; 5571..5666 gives 1.05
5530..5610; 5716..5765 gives 1.08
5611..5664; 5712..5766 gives 1.04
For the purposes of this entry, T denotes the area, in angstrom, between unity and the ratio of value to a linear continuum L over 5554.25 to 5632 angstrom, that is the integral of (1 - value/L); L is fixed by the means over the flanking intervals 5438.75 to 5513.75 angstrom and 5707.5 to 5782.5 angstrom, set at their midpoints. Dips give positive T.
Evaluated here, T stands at 1.19 angstrom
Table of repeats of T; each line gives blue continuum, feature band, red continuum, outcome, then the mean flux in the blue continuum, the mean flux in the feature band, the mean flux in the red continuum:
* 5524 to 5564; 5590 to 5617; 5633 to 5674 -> 1.52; 264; 251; 269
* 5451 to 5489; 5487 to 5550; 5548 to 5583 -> -0.77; 242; 254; 259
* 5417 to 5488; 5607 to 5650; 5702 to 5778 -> -0.47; 240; 263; 272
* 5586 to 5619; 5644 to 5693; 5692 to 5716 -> -2.52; 249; 268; 259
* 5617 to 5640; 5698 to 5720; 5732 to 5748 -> 1.17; 260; 258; 278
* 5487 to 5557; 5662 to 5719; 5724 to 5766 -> 1.13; 256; 265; 275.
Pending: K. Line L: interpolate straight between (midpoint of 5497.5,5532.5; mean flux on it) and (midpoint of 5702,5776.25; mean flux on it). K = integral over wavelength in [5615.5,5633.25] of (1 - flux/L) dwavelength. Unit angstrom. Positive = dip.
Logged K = 0.4 angstrom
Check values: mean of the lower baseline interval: 252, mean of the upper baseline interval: 272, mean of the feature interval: 256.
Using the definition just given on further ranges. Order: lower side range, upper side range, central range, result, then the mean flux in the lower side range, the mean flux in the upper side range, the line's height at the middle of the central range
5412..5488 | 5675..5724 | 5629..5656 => -1.1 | 239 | 264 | 258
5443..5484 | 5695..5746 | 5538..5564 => -1.7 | 239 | 267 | 249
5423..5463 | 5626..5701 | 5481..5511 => -0.6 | 236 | 267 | 244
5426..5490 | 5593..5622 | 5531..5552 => -1.1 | 239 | 253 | 247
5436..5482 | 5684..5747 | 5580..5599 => 1.0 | 239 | 267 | 253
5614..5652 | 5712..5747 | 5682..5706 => 0.4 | 263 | 272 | 269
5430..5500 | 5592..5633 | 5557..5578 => -0.5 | 241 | 254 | 250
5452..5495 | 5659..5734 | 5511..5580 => -2.0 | 243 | 266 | 251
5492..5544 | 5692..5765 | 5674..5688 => -0.2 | 253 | 269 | 265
